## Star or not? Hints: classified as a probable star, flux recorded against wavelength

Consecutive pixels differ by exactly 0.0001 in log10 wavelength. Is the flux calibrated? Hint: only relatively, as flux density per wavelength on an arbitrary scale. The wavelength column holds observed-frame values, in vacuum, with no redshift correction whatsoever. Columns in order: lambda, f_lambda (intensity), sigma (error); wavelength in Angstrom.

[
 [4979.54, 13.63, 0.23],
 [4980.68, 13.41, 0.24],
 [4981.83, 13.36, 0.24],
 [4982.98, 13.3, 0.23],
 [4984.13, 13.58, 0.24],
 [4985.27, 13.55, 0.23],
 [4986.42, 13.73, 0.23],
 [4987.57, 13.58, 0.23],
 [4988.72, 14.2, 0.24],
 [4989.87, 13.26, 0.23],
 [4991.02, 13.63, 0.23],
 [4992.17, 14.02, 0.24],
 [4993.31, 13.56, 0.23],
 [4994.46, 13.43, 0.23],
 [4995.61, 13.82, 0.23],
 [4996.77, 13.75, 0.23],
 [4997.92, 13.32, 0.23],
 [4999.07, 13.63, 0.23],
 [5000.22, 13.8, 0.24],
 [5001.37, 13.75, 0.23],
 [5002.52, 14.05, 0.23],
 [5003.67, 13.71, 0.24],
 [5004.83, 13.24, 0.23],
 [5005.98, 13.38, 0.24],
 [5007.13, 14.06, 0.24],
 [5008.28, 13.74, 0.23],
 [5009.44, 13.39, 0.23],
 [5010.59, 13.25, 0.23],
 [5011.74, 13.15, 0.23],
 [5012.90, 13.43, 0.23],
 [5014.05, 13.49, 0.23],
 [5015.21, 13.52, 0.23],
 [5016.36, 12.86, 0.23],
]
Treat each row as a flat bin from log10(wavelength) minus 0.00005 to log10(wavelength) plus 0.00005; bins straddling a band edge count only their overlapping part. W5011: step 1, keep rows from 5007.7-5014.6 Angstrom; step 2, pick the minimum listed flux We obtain 13.15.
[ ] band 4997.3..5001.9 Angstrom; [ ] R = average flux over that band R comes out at 13.6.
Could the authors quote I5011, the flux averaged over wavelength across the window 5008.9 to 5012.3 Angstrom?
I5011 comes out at 13.3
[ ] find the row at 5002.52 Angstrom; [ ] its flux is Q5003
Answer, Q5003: 14.05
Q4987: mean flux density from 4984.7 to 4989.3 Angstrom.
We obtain 13.8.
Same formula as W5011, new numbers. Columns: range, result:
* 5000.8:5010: 13.24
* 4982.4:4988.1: 13.3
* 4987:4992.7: 13.26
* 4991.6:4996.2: 13.43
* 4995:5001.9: 13.32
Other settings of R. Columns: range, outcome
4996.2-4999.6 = 13.6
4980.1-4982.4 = 13.4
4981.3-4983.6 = 13.3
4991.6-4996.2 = 13.7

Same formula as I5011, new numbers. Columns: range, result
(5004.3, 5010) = 13.6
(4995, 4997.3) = 13.7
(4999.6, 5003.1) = 13.9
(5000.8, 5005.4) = 13.7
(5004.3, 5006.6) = 13.4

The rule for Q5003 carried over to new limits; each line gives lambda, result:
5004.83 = 13.24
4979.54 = 13.63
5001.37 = 13.75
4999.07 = 13.63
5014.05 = 13.49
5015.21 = 13.52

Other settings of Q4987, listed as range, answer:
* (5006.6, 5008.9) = 13.9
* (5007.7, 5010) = 13.5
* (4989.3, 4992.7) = 13.6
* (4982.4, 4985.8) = 13.5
